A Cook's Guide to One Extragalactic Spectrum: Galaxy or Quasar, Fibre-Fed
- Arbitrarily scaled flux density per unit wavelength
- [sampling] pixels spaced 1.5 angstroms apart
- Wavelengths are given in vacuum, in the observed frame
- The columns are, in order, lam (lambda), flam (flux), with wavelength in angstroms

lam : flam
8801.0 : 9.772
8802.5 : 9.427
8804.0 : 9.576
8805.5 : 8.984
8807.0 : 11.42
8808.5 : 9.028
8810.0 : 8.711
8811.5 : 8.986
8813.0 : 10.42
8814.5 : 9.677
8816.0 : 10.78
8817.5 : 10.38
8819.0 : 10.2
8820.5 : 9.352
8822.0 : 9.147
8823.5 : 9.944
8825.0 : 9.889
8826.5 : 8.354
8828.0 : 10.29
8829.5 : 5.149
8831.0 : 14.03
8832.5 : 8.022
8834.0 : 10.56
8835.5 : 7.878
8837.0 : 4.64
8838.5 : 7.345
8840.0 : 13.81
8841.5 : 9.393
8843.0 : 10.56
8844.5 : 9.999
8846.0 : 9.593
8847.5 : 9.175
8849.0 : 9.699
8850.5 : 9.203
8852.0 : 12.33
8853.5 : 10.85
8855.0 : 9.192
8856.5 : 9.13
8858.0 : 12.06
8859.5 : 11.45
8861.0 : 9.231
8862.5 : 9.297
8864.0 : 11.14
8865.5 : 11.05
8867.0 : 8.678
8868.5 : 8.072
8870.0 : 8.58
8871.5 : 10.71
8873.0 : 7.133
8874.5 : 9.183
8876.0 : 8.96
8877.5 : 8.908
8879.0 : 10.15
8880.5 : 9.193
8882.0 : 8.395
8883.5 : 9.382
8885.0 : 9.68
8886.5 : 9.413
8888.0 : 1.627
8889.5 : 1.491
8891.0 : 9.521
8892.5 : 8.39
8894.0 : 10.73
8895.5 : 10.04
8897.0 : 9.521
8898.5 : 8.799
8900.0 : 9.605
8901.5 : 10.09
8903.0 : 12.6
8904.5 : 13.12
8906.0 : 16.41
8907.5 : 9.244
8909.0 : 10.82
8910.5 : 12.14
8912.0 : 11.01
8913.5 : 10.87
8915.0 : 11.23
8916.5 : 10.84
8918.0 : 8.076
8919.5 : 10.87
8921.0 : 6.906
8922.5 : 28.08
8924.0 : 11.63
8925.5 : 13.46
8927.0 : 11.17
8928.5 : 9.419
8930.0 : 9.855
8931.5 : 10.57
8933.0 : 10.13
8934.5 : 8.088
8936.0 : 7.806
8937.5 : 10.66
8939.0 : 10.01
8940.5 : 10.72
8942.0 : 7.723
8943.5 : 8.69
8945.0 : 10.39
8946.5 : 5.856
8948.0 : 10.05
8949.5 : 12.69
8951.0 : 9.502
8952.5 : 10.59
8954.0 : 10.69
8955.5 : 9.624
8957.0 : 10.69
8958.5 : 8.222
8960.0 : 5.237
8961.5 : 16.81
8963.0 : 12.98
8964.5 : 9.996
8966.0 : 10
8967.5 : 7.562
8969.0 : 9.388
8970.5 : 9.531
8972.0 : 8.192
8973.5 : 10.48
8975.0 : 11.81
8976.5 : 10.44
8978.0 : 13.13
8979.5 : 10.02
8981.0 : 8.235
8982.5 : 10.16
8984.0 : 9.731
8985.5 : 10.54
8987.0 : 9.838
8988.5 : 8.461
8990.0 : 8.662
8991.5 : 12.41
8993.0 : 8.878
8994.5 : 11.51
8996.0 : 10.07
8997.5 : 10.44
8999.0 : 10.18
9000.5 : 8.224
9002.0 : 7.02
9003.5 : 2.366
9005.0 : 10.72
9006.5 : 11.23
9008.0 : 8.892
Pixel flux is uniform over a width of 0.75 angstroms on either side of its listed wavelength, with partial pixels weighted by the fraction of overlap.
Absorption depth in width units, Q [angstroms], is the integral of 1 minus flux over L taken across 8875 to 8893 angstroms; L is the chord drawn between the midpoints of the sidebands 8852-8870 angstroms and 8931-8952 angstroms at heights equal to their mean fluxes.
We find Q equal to 3.6 angstroms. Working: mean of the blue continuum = 10.1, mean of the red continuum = 9.49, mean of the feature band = 7.94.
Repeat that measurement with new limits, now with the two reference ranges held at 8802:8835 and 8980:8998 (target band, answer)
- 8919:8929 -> -3.5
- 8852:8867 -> -1.1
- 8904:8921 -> -2.3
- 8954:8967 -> -0.7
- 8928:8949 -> 1.1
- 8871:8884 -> 0.9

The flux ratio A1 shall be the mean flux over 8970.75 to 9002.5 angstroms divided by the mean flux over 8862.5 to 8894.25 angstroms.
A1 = 1.2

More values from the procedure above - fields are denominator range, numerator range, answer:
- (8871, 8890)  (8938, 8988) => 1.24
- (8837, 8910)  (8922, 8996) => 1.08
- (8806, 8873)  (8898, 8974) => 1.09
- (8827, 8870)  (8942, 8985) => 1.03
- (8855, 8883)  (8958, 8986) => 1.07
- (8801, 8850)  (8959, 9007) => 1.03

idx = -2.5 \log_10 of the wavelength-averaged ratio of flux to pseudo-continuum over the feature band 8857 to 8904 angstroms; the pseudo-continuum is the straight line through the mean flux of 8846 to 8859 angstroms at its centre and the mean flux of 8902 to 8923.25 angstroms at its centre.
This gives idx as 0.21 mag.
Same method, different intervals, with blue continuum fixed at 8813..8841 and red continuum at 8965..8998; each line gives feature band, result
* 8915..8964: -0.08 mag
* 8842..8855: -0.07 mag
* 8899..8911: -0.20 mag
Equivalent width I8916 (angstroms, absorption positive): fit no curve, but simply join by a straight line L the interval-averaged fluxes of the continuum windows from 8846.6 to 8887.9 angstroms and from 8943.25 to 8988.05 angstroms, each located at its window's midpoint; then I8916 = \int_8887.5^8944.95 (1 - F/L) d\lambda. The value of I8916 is -3.4 angstroms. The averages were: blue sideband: 9.51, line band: 10.4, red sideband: 10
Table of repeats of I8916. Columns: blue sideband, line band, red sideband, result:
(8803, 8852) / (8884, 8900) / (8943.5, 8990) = 2.8 angstroms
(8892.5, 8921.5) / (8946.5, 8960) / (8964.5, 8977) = 0.3 angstroms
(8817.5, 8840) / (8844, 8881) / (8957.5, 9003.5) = -1.8 angstroms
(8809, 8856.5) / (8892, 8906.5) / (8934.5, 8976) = -1.7 angstroms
